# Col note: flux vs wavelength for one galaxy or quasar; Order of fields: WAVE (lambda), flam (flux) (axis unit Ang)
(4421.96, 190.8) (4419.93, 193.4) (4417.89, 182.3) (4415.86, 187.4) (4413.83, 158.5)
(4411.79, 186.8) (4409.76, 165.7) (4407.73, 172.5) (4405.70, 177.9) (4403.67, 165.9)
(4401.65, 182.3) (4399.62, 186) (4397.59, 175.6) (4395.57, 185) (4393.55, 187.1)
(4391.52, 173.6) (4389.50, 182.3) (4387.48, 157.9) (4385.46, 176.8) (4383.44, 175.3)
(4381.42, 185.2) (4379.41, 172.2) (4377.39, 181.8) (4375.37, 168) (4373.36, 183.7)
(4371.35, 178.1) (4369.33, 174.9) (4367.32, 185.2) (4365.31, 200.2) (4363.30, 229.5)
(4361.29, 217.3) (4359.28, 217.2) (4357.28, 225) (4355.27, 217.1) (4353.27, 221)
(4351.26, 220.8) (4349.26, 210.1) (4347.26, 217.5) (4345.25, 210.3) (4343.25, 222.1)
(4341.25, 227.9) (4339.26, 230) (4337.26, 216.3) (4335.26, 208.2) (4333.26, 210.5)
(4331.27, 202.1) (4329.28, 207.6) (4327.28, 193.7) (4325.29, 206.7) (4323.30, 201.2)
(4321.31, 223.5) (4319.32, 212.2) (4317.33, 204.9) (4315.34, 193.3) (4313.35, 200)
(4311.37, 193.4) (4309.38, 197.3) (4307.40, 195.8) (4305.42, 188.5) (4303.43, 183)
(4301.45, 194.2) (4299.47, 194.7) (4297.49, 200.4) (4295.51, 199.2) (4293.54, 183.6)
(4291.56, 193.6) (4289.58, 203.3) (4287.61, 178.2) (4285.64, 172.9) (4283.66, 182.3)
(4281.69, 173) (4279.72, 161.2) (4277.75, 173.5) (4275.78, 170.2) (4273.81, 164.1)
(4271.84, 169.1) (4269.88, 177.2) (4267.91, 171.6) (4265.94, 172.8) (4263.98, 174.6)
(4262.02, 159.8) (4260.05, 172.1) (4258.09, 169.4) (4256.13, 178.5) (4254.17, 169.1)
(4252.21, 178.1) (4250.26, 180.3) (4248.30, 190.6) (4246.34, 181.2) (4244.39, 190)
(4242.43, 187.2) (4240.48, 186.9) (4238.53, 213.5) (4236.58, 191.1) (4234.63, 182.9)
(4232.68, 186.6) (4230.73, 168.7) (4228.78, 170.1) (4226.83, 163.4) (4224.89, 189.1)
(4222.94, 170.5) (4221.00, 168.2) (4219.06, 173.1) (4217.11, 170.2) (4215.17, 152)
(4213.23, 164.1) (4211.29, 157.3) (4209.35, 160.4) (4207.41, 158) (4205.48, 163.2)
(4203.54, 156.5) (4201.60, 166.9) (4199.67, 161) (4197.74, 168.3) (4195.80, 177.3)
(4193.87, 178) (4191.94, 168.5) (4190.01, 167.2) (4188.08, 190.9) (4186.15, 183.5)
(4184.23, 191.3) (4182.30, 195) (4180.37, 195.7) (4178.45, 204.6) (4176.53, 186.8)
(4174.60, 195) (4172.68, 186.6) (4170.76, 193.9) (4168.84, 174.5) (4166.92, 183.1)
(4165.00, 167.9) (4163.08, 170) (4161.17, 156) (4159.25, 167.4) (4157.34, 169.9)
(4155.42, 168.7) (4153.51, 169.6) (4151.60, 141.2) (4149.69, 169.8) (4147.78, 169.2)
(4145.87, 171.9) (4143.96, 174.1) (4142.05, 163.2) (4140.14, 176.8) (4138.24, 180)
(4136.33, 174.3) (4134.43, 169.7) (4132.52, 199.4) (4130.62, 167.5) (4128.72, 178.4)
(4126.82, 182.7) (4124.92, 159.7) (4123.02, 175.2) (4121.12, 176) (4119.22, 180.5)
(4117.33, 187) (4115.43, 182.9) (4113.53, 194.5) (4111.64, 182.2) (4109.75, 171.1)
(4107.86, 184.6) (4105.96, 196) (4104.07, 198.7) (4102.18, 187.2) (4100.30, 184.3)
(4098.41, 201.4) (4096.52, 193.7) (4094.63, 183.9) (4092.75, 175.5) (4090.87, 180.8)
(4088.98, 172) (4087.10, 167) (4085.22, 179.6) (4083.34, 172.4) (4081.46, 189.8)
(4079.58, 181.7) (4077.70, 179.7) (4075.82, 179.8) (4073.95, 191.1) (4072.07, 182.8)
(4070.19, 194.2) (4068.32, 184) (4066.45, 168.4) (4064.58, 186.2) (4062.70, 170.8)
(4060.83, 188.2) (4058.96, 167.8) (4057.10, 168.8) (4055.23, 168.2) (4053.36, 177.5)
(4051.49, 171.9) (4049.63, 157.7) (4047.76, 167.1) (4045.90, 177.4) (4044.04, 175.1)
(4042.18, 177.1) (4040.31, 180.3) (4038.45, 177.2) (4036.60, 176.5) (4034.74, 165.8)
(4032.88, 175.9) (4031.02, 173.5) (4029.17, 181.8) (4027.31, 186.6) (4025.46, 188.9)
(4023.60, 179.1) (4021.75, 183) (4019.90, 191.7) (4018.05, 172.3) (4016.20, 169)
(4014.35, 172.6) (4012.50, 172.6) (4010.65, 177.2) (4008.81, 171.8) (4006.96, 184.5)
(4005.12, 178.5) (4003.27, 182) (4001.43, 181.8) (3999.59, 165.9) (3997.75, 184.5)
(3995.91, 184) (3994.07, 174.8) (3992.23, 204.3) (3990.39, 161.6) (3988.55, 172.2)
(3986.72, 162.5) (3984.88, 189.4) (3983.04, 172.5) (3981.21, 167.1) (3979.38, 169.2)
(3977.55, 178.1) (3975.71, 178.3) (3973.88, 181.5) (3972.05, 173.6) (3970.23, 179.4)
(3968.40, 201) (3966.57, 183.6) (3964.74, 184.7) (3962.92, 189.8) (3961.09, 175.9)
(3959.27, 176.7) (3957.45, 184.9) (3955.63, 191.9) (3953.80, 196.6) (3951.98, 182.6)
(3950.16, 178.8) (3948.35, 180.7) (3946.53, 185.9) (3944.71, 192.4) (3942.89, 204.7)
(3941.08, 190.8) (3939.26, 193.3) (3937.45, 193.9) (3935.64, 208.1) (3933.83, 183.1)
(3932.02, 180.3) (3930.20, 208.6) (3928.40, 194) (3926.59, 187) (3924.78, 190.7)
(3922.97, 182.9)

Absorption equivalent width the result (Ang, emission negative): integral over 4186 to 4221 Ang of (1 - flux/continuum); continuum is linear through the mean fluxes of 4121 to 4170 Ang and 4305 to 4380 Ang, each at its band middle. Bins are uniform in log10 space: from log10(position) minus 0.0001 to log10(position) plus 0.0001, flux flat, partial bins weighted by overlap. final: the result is 2.7 Ang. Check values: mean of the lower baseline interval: 171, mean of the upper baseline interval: 205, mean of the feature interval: 167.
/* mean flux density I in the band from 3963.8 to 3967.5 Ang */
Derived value 184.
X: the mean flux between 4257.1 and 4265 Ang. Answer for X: 169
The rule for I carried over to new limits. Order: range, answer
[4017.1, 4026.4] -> 183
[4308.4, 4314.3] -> 197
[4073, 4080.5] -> 183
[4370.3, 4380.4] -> 177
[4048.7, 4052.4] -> 165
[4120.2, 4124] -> 175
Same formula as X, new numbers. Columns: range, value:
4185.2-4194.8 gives 178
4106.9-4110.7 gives 178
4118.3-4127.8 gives 175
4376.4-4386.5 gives 178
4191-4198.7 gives 173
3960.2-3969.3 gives 187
